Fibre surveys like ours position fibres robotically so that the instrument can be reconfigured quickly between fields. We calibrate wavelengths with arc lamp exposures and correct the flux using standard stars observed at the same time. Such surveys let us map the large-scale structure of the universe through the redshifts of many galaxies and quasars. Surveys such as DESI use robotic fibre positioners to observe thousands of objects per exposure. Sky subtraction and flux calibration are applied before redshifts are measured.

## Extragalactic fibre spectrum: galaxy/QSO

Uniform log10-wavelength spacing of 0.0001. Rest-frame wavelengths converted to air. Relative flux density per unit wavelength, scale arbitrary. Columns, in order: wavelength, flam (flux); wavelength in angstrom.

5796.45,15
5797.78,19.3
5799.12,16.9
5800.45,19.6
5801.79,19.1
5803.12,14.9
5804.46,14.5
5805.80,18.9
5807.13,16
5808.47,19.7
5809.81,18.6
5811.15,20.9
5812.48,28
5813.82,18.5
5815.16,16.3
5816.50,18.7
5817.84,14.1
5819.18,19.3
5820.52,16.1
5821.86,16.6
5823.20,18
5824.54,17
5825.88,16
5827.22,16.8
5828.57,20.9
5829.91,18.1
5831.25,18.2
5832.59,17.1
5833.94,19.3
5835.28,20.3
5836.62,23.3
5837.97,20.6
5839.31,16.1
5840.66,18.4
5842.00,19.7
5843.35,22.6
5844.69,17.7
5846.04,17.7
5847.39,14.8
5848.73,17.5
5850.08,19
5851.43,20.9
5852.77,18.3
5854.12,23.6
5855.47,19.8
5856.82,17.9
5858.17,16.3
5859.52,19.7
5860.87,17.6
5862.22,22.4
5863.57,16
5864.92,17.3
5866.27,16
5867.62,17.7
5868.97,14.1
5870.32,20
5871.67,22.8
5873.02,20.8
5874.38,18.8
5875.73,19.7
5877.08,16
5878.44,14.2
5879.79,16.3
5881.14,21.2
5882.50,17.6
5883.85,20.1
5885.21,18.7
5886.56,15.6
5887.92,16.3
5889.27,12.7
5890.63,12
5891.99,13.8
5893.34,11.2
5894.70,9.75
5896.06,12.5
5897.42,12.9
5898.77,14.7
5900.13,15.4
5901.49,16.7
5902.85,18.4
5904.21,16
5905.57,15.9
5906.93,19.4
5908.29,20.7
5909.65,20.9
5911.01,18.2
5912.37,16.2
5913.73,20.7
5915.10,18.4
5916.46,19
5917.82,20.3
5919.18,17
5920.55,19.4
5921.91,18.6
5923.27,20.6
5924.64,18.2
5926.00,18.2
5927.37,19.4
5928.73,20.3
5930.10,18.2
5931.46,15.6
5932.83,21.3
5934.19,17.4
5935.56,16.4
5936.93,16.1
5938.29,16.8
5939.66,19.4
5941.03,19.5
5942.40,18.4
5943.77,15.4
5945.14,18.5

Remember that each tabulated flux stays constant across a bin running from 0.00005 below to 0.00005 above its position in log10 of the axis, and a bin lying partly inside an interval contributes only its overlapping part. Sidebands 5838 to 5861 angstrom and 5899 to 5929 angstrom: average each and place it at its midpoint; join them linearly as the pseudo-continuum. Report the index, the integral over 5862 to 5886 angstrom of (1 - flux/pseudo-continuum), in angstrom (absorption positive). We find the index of 0.5 angstrom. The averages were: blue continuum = 18.8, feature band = 18.2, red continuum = 18.5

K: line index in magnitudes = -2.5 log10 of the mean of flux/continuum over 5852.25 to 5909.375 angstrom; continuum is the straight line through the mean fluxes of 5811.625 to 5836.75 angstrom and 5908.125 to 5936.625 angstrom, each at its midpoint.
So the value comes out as 0.09 mag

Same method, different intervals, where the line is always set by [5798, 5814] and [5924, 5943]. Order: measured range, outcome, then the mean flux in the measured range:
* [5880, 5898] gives 0.22 mag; 15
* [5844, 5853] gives 0.04 mag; 18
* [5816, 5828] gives 0.11 mag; 17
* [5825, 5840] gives 0.00 mag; 18.8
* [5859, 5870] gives 0.05 mag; 17.7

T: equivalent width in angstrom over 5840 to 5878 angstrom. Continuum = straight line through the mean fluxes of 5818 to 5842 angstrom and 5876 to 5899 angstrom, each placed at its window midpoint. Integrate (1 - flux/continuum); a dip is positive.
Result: -4.48 angstrom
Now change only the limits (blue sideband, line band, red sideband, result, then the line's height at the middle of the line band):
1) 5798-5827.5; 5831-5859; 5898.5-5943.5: -1.51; 18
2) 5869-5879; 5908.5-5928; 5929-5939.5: -1.19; 17.9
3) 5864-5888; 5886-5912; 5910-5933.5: 4.22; 18.4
